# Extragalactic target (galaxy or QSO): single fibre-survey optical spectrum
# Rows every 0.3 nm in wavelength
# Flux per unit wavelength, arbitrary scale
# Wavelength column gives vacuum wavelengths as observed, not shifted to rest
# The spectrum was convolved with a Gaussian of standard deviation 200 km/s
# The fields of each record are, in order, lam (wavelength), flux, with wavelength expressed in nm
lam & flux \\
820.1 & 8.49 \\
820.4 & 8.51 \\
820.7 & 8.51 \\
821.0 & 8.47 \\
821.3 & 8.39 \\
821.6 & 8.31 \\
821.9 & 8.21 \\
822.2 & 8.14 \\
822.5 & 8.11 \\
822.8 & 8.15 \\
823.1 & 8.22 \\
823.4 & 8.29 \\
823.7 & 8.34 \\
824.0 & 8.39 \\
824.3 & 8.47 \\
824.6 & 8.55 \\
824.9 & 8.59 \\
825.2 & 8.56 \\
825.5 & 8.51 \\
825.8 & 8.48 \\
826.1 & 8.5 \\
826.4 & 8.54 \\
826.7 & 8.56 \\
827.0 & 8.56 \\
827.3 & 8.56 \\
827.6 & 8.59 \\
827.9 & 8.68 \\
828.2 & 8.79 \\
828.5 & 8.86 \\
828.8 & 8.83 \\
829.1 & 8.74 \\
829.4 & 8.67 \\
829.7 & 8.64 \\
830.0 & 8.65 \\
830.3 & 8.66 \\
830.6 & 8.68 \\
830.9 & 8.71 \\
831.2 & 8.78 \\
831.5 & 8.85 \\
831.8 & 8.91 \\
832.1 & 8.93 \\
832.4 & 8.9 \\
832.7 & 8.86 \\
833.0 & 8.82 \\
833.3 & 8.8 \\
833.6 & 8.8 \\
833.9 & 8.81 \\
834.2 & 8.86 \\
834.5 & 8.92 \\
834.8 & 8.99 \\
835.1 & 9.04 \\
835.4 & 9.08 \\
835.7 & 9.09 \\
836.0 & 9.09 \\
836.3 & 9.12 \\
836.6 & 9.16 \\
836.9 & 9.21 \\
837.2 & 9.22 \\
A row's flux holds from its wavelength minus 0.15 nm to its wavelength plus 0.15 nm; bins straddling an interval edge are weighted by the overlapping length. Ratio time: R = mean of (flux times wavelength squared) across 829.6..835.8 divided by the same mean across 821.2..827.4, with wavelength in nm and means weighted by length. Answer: 1.07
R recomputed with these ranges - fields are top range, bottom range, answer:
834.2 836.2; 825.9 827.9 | 1.08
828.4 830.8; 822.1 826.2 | 1.05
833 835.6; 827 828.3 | 1.05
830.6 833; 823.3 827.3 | 1.06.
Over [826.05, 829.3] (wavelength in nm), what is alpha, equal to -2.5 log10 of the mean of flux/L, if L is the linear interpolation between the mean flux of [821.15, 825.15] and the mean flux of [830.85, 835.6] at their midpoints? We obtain -0.01 mag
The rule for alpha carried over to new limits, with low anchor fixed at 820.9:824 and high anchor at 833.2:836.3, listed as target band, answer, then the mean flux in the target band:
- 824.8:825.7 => -0.016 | 8.55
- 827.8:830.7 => -0.009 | 8.72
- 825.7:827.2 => -0.005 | 8.53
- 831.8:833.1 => -0.007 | 8.88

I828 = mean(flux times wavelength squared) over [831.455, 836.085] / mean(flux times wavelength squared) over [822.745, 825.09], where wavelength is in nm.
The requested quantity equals 1.09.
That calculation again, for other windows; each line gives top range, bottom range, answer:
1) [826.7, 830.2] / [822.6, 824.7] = 1.05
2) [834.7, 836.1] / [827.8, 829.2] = 1.05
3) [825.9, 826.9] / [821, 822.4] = 1.04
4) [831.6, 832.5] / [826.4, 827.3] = 1.05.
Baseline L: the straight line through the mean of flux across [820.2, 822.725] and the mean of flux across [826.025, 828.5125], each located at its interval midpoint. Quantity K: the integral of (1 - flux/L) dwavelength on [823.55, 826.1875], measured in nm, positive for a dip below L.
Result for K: 0.00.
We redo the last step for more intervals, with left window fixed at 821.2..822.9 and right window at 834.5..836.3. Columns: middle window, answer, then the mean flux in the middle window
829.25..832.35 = 0.004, 8.75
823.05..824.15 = -0.001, 8.32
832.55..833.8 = 0.013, 8.82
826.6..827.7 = -0.004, 8.57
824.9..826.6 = -0.016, 8.53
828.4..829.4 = -0.016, 8.79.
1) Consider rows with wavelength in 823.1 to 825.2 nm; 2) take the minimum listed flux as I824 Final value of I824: 8.22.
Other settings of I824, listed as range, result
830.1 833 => 8.66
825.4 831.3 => 8.48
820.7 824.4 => 8.11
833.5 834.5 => 8.8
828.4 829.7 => 8.64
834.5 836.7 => 8.92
